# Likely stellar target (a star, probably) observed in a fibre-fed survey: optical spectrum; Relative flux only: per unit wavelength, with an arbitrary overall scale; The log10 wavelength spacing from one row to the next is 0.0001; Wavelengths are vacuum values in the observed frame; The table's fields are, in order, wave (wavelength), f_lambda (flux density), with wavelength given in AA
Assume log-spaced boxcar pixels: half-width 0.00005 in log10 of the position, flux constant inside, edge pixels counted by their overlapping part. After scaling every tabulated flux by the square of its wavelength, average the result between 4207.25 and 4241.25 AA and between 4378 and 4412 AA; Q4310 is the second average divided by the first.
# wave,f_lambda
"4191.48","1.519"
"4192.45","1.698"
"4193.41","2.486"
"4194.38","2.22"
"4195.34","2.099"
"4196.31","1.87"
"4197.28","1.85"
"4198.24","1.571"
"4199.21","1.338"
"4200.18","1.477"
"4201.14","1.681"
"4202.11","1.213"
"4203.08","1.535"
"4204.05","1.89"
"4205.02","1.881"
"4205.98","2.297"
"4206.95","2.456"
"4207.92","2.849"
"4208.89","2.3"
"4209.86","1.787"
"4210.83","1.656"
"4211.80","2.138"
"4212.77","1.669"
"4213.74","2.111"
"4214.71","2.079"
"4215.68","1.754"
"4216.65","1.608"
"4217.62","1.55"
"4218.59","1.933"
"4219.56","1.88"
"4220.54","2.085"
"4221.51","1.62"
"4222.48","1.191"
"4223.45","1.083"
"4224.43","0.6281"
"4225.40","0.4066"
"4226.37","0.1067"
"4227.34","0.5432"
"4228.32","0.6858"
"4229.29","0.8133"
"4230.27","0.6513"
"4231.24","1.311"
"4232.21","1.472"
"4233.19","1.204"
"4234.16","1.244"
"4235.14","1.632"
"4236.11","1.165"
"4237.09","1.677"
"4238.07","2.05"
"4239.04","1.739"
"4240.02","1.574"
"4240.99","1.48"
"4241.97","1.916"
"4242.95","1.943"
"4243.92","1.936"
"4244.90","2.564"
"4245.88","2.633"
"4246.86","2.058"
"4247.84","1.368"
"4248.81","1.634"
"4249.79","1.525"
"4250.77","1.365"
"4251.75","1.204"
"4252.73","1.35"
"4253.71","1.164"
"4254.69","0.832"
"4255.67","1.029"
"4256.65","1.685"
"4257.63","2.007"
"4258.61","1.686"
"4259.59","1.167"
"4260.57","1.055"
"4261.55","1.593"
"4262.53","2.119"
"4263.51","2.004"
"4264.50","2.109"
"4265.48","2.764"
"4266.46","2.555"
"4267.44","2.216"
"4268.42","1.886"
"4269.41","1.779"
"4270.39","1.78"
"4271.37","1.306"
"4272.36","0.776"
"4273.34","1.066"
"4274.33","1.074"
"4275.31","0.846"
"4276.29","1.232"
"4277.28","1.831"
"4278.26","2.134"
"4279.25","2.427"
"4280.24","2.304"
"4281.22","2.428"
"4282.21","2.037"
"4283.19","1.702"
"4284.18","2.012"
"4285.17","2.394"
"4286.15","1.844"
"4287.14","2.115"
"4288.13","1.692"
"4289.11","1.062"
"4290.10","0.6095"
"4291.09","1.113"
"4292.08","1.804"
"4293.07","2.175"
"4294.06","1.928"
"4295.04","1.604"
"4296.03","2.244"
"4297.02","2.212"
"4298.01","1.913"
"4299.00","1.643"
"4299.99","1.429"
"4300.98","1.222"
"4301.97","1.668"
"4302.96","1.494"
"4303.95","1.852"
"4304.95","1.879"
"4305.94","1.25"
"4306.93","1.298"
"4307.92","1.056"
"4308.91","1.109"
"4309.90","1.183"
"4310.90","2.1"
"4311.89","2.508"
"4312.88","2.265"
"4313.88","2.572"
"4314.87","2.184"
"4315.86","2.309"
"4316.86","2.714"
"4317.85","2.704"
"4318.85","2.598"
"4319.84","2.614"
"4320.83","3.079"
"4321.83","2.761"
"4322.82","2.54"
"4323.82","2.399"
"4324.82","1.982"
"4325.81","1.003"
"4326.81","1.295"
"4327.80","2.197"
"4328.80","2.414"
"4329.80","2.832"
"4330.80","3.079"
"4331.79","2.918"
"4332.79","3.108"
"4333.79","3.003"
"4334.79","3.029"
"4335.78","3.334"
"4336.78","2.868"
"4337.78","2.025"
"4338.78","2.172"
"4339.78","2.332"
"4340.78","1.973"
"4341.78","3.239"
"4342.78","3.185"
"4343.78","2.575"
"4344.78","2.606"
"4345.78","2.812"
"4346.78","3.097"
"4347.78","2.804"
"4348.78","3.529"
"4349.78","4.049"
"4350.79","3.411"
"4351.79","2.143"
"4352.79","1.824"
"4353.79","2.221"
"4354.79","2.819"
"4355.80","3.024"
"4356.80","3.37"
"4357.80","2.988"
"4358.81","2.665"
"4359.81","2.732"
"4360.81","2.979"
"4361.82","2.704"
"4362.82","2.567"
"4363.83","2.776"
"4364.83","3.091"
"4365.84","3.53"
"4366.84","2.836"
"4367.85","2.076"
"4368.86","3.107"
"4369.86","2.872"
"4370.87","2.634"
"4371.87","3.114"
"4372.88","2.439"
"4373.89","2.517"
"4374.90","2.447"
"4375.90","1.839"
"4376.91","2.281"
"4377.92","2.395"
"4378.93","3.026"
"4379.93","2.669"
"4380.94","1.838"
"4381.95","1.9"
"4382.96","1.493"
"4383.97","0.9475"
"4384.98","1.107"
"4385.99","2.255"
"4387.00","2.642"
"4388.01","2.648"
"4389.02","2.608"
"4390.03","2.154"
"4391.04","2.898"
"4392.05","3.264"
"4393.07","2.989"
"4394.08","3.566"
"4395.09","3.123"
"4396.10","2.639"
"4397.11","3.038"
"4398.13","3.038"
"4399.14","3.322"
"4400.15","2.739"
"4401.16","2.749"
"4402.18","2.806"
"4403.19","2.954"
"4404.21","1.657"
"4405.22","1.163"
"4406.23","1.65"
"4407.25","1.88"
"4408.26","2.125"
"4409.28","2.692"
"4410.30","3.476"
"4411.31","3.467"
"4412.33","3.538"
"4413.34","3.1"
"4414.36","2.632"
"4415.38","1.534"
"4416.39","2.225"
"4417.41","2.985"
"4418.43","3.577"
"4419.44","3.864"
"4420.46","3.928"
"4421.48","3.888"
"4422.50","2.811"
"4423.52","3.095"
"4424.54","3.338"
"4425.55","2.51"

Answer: 1.83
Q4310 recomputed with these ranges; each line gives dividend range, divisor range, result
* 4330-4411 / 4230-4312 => 1.67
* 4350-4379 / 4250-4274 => 1.78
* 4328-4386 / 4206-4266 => 1.76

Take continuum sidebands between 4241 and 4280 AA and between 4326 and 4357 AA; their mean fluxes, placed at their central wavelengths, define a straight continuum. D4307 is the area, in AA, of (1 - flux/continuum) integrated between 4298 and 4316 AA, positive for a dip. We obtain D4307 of 4.5 AA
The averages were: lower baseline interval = 1.68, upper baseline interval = 2.73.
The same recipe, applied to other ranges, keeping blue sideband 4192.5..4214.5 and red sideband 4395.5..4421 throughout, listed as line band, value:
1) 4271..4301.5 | 7.8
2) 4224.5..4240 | 7.1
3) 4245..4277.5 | 8.3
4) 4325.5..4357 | -2.7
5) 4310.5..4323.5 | -0.8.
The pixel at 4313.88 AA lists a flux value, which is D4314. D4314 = 2.572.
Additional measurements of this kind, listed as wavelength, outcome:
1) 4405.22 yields 1.163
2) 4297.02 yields 2.212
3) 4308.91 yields 1.109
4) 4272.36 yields 0.776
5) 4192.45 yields 1.698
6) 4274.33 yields 1.074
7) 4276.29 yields 1.232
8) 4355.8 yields 3.024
